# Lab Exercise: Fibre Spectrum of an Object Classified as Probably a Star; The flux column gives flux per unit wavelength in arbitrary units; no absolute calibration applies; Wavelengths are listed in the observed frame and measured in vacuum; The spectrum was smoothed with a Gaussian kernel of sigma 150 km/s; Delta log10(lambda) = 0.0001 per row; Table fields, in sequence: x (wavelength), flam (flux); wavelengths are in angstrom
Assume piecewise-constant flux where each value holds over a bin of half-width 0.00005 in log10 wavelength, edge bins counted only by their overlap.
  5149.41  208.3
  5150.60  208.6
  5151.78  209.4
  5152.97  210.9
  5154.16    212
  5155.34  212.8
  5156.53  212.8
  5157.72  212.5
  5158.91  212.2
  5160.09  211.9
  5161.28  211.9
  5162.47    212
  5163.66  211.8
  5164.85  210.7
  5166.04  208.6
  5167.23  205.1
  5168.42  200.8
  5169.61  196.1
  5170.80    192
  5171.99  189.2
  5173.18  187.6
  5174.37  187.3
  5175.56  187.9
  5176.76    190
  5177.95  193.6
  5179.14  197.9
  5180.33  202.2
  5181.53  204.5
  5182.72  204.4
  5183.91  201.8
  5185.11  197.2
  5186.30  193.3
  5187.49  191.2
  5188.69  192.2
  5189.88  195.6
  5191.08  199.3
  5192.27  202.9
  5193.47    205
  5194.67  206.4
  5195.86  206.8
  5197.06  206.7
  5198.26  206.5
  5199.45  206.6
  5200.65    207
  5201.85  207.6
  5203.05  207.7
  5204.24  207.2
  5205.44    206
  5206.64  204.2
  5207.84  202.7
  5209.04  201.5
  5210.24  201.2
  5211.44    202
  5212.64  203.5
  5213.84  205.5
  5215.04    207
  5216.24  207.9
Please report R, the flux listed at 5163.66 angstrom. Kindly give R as 211.8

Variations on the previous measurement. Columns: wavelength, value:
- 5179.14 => 197.9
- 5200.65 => 207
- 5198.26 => 206.5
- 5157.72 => 212.5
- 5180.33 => 202.2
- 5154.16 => 212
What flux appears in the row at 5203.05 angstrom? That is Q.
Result 207.7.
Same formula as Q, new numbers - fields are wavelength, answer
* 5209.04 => 201.5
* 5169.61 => 196.1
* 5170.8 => 192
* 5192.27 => 202.9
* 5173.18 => 187.6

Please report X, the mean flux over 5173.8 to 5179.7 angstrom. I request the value 191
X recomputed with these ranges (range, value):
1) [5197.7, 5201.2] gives 207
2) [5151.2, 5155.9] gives 211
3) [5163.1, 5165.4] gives 211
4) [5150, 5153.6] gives 209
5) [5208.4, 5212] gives 202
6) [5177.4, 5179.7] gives 196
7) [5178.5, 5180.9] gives 200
